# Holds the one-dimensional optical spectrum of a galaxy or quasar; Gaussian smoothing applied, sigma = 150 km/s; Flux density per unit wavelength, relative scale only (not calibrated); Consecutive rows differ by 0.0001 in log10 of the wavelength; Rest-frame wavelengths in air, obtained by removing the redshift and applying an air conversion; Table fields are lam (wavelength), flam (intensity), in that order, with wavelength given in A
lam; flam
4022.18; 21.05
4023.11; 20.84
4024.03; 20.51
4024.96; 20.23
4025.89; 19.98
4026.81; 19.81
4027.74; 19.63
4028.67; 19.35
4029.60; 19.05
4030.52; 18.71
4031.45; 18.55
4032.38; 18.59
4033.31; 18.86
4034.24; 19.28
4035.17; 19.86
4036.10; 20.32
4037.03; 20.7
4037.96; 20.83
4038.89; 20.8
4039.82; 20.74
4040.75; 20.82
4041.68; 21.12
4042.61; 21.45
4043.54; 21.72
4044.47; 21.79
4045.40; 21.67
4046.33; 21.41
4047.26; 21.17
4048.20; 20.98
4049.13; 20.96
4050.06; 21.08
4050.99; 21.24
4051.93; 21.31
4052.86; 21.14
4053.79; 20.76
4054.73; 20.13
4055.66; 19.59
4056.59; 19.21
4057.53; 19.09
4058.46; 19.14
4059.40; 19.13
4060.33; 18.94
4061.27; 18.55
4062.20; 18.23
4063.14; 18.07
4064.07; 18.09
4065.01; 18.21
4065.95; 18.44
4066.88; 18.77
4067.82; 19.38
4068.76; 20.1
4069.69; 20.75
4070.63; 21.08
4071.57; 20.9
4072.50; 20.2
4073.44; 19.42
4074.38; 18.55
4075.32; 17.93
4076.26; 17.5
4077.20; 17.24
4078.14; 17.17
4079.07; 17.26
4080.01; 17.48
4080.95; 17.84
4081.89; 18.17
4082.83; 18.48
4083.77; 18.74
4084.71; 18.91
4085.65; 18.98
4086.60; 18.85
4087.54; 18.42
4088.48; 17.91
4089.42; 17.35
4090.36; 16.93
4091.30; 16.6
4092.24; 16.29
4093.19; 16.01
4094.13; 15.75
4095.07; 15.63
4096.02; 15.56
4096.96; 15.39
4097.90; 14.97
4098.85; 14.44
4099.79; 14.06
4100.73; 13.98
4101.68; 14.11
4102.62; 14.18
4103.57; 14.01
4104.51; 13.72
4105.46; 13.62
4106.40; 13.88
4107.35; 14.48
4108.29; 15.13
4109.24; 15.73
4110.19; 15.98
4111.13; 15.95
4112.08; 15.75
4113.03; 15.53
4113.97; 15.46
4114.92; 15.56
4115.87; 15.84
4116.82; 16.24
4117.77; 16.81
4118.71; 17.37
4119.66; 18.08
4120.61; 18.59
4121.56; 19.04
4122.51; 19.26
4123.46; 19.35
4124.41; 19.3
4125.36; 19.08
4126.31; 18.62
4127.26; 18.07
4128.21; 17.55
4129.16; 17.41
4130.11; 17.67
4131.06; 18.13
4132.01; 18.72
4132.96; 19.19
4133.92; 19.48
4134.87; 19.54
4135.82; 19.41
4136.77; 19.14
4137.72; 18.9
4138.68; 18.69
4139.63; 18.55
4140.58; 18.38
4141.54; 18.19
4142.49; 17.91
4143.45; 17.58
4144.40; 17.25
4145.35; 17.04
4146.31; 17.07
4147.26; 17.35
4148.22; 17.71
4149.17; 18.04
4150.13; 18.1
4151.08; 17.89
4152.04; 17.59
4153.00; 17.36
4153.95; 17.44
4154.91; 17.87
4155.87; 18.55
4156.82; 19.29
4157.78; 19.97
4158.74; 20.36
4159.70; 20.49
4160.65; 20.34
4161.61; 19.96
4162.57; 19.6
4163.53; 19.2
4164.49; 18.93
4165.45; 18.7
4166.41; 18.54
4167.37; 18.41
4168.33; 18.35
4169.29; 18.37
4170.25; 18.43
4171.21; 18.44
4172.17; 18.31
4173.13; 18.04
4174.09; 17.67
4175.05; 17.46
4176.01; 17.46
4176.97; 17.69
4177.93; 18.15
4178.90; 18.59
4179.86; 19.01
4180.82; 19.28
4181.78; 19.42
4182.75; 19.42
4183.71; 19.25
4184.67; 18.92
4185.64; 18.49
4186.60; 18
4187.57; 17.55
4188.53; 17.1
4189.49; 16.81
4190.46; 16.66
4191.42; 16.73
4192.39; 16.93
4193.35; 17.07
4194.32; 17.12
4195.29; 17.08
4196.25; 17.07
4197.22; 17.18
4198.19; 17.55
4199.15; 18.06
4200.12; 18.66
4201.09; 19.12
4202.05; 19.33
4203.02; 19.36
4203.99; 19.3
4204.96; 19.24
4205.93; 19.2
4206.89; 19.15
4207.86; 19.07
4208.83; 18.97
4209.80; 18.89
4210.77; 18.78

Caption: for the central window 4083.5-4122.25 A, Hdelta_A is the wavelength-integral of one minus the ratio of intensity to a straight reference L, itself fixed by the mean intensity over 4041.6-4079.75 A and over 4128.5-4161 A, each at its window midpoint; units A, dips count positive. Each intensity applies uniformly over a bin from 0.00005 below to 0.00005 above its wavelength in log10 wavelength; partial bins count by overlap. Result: 6.0 A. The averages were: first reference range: 19.7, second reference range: 18.4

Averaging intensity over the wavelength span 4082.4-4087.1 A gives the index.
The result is 18.8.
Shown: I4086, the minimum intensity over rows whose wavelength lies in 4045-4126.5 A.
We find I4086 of 13.62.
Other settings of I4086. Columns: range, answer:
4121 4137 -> 17.41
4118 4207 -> 16.66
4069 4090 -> 17.17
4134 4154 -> 17.04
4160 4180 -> 17.46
